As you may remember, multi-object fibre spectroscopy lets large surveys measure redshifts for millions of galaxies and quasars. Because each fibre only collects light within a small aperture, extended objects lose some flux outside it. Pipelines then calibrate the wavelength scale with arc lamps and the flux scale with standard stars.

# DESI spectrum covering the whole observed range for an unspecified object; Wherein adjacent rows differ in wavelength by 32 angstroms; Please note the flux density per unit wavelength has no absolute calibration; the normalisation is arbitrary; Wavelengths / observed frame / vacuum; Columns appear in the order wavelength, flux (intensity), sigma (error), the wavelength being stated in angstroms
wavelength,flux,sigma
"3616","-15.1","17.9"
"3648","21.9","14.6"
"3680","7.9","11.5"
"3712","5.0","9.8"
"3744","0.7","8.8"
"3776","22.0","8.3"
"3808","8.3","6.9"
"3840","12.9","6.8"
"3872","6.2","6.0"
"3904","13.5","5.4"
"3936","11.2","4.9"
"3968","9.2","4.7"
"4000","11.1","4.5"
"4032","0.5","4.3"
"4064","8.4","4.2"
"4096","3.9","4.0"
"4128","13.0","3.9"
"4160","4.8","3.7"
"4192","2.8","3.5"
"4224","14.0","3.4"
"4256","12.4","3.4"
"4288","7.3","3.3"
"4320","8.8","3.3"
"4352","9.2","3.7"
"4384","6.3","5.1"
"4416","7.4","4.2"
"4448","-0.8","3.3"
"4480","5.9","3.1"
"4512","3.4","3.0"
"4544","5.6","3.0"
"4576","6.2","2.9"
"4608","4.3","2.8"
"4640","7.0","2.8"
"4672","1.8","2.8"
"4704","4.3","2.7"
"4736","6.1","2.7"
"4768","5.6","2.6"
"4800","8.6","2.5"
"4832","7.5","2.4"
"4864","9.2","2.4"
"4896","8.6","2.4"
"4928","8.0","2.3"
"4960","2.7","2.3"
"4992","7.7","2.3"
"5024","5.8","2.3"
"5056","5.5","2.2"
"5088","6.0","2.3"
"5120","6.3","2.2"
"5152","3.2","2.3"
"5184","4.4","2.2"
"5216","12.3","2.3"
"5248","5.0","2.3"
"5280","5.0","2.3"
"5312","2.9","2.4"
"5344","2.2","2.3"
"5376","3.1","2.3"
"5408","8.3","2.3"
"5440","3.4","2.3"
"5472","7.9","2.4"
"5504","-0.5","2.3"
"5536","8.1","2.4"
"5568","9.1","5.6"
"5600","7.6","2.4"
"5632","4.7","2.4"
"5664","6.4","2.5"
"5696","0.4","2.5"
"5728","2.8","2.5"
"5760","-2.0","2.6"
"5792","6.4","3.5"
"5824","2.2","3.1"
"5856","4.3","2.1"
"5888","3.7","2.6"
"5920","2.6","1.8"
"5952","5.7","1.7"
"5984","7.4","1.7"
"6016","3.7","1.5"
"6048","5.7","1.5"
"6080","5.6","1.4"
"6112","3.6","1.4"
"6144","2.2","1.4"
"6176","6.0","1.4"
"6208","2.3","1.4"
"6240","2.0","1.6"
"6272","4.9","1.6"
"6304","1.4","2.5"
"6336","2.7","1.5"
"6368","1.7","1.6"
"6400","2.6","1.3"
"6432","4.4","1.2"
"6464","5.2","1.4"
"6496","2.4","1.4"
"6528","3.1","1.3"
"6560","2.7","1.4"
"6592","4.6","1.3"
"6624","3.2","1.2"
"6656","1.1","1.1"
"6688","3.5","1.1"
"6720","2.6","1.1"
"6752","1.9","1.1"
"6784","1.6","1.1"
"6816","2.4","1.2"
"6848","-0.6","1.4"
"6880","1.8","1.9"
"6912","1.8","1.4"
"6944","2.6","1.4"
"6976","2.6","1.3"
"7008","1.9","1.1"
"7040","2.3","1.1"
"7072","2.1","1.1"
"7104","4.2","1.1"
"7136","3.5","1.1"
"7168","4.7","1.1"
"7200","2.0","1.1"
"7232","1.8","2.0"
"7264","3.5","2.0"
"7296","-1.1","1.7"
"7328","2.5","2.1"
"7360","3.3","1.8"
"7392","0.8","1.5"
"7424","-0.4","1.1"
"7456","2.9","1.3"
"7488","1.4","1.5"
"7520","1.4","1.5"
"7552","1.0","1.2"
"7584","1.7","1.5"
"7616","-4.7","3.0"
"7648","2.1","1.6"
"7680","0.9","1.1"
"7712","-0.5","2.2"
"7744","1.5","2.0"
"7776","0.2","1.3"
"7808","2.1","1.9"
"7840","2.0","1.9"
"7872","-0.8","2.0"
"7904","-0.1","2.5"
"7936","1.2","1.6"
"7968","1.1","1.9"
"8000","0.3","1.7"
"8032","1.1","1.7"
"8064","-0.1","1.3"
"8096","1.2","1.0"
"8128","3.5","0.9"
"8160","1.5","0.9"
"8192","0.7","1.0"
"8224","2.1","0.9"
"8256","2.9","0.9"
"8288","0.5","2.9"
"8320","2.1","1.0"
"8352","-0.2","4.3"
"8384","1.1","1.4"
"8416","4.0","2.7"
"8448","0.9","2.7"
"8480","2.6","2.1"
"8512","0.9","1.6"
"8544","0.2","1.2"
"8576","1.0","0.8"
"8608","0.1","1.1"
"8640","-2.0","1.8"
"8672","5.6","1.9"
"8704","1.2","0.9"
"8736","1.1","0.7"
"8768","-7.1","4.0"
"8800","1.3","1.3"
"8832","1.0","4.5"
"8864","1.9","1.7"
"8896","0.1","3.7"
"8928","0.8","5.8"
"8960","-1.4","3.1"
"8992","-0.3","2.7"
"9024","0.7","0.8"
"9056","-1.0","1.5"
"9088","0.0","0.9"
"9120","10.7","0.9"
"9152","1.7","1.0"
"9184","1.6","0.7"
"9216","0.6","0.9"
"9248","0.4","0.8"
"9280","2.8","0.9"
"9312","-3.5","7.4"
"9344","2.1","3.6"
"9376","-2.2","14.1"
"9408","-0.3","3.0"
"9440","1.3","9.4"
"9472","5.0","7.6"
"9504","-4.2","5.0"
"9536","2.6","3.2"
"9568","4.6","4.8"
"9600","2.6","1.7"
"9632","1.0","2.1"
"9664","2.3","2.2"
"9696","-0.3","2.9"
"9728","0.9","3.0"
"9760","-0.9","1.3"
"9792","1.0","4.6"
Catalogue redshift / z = 1.45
